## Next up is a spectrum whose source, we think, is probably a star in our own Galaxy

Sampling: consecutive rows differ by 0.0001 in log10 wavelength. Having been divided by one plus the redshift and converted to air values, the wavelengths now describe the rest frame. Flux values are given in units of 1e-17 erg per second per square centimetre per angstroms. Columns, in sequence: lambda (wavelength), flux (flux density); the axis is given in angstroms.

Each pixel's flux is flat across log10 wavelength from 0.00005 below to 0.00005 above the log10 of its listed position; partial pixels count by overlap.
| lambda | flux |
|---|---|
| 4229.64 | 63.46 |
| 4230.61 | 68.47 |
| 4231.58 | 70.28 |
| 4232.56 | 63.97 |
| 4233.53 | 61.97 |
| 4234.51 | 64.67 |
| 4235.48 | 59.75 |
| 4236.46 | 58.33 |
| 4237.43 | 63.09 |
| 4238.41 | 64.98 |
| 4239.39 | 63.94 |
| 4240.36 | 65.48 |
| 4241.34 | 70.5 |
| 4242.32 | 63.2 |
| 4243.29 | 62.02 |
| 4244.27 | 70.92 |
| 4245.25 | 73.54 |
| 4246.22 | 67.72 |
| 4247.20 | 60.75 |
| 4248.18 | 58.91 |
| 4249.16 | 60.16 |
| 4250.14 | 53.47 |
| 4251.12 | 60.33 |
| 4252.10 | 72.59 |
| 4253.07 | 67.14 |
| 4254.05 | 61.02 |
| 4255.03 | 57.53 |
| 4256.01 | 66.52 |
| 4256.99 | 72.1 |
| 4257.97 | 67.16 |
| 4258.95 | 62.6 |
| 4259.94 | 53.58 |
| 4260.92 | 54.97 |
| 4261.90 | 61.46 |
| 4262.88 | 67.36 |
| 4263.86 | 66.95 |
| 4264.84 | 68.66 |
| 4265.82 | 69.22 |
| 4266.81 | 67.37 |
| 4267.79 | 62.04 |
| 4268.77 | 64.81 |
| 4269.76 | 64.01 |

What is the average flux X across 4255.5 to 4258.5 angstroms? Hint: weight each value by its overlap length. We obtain 68.5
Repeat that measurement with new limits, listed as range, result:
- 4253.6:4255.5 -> 59.2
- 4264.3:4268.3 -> 66.8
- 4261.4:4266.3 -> 66.8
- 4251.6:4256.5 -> 65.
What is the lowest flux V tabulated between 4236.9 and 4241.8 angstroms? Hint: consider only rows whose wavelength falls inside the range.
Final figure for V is 63.09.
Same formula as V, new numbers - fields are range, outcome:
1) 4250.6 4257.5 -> 57.53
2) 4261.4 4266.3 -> 61.46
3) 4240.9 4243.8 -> 62.02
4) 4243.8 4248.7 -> 58.91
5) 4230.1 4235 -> 61.97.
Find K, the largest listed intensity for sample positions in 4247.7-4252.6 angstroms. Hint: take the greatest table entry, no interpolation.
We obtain 72.59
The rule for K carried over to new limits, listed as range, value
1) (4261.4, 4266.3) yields 69.22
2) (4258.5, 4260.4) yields 62.6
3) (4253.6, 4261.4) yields 72.1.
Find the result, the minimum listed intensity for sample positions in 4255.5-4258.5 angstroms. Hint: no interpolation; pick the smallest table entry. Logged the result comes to 66.52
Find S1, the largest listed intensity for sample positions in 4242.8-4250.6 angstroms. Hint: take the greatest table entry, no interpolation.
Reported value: 73.54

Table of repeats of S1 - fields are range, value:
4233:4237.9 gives 64.67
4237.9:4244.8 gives 70.92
